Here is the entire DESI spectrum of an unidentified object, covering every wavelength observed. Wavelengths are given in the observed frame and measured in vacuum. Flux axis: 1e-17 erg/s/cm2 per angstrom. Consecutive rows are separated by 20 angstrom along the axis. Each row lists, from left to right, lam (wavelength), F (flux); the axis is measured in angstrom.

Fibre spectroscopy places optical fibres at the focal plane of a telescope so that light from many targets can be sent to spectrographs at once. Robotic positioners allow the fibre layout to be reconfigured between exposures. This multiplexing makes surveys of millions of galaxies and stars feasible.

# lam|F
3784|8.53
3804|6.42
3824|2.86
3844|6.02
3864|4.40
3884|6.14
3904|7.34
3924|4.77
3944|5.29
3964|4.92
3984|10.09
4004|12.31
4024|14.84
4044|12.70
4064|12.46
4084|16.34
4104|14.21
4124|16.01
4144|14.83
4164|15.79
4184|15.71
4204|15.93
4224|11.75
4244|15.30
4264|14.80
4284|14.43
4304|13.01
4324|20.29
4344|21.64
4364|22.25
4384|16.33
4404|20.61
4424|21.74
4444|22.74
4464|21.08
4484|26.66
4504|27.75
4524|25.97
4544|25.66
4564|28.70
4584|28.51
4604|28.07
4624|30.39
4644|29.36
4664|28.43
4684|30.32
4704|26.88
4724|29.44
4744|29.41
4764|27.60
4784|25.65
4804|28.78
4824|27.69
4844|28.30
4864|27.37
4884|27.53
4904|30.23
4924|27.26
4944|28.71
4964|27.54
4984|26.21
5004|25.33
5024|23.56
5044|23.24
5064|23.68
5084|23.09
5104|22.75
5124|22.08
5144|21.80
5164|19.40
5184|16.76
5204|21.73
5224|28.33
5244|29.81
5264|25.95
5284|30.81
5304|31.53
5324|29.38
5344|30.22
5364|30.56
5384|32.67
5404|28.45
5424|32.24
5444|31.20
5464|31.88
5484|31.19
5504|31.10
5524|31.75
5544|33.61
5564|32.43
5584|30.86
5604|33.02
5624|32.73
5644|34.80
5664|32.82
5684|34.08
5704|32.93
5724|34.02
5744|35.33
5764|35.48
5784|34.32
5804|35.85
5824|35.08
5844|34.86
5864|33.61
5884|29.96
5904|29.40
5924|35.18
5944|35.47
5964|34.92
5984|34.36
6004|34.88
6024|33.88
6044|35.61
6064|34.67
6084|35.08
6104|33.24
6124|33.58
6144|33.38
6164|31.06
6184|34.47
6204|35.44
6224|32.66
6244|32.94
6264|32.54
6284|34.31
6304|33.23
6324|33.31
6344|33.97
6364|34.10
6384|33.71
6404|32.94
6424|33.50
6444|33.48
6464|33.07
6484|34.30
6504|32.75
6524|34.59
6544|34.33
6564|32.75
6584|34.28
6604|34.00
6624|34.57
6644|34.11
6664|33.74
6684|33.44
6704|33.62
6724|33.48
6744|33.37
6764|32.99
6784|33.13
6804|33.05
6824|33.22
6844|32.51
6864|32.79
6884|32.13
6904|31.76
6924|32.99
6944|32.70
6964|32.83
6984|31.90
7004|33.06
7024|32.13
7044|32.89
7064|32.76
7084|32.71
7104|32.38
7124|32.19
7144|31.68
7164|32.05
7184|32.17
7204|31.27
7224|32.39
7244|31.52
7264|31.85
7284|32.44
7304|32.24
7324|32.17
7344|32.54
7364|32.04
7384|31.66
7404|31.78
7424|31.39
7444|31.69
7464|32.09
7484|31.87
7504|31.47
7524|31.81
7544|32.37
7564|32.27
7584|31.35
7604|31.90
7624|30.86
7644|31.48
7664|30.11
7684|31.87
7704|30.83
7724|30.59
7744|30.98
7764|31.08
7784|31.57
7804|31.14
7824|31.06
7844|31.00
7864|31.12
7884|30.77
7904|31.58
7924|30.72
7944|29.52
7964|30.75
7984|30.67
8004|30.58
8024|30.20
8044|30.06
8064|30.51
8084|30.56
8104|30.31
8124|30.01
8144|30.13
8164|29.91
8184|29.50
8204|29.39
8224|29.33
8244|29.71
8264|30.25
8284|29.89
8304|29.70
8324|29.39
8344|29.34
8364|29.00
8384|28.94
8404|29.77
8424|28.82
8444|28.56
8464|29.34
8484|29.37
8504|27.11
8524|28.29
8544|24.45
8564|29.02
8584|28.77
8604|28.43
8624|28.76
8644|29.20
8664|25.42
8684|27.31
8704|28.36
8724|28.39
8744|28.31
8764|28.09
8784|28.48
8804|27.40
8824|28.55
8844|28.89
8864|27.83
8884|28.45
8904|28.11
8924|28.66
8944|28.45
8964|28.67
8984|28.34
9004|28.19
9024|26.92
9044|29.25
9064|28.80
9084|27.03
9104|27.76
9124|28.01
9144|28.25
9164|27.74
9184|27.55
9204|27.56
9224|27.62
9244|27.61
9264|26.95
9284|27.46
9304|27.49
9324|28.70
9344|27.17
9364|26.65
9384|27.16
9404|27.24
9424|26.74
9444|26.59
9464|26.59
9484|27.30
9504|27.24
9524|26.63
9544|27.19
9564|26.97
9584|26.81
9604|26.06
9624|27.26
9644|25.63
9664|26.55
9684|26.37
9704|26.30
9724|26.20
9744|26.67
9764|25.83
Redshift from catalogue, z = 0.00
